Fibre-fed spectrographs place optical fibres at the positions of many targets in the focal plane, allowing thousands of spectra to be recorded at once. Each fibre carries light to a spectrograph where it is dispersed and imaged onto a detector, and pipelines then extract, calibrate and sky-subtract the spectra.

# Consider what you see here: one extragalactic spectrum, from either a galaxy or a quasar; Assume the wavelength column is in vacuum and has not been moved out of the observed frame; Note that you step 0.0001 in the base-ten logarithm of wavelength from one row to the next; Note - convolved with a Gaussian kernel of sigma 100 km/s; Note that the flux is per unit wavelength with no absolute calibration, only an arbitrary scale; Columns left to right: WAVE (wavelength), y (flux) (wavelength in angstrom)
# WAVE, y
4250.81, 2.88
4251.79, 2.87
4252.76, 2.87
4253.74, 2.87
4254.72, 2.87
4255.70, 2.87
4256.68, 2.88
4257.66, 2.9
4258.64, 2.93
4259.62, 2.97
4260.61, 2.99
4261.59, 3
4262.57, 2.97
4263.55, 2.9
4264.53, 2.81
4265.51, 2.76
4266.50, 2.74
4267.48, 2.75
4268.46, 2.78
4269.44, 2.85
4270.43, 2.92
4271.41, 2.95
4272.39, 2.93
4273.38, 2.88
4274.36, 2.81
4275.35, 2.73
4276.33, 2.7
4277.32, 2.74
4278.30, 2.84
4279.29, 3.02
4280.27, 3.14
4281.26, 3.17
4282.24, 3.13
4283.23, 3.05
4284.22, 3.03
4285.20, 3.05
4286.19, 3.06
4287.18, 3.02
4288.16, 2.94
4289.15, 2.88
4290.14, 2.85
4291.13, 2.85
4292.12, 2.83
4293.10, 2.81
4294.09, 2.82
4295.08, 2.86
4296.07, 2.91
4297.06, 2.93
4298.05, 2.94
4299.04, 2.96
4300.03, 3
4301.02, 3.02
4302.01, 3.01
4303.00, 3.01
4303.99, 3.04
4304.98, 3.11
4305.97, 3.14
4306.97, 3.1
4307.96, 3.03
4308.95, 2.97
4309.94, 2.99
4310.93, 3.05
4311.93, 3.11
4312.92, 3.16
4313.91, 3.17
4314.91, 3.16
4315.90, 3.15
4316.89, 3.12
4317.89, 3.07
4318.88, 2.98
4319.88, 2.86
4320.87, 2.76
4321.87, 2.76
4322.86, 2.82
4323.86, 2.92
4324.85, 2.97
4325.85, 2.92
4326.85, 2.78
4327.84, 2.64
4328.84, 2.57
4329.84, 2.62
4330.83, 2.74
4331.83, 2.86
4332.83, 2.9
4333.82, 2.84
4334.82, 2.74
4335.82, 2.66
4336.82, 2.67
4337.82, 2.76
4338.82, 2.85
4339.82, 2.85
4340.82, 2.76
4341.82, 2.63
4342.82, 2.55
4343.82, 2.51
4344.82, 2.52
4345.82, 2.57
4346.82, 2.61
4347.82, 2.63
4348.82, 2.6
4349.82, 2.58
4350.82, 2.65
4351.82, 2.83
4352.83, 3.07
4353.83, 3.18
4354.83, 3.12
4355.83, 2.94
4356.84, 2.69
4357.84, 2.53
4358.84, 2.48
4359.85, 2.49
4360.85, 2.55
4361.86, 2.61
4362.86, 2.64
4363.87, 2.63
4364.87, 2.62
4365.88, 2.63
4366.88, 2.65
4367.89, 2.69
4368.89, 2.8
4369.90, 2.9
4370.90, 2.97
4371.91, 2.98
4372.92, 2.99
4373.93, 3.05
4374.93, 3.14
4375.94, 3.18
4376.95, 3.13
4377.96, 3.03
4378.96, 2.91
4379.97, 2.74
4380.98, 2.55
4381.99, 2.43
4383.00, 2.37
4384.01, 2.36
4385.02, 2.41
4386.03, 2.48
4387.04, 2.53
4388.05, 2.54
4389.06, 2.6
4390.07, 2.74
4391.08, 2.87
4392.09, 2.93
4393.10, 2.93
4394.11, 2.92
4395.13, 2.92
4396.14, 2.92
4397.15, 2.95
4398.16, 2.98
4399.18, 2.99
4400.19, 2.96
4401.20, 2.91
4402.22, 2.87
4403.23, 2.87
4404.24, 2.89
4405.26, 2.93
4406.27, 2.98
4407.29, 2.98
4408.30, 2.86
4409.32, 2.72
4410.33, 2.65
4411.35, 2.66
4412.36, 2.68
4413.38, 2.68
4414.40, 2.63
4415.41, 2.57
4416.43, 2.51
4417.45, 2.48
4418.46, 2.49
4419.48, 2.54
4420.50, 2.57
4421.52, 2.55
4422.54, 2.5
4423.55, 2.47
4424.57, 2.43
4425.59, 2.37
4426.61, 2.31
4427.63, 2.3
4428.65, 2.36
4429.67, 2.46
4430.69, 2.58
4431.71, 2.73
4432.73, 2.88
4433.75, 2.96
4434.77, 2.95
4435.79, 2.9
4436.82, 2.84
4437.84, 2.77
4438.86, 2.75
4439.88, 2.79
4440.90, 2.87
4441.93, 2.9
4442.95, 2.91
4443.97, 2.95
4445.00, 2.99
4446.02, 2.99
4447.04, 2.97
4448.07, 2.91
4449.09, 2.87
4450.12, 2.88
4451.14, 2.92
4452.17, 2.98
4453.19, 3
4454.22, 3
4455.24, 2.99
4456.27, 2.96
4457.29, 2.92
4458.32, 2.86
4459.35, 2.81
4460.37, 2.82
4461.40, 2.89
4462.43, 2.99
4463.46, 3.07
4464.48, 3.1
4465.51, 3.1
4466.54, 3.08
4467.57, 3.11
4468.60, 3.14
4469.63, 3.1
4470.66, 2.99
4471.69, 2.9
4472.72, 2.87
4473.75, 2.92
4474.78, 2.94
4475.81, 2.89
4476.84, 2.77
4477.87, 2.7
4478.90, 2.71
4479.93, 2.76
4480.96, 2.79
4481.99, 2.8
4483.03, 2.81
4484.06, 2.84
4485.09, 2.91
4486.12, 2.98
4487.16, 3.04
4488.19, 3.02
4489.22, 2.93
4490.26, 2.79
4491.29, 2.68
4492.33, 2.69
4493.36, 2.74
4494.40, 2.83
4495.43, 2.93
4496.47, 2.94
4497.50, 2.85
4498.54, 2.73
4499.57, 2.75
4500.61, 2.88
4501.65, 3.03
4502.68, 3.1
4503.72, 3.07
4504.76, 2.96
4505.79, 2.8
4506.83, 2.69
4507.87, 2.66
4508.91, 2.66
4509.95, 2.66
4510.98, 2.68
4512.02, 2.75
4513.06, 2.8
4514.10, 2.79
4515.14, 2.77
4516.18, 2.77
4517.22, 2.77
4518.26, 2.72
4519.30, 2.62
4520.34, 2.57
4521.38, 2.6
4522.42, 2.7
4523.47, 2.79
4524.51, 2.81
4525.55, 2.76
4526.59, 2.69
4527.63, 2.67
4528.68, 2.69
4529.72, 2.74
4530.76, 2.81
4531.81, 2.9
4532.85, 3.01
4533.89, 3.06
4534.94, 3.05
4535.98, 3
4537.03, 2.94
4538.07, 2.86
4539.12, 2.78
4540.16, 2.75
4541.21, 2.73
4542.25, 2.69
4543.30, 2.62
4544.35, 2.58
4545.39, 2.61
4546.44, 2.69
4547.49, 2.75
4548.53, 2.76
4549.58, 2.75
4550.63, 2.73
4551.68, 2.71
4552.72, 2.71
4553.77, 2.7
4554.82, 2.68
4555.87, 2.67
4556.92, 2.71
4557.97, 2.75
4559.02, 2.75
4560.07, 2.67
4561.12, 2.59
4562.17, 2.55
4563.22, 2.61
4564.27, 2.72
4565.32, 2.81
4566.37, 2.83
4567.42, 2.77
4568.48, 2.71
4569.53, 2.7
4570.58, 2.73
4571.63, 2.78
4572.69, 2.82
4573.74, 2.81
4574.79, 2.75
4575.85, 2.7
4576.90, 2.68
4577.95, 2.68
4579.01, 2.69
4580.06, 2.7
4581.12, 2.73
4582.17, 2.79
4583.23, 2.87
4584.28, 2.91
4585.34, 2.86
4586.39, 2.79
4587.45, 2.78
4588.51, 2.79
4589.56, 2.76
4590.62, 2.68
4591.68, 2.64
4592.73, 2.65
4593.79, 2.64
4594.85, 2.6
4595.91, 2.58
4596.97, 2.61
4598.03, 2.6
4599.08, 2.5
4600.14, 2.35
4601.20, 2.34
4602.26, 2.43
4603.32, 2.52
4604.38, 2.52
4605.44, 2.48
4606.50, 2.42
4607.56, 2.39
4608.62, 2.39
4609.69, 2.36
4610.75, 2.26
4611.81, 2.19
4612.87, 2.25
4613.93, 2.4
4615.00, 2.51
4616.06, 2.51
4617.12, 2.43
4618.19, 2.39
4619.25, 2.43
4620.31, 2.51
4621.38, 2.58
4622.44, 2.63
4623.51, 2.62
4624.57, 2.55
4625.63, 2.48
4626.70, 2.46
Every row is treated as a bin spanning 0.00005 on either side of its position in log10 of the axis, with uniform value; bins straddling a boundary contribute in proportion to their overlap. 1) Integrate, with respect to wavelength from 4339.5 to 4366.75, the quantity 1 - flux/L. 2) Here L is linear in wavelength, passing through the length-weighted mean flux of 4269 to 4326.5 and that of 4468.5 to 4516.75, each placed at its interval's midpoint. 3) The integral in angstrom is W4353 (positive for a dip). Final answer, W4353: 2.3 angstrom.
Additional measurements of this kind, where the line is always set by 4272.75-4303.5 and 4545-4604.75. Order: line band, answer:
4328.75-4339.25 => 0.5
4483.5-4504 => -0.9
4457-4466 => -0.5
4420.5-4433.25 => 1.4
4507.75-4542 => -0.6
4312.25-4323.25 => -0.4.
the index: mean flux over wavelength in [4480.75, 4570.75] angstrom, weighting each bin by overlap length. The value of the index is 2.78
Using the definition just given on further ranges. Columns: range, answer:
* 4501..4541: 2.8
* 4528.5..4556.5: 2.78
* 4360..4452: 2.75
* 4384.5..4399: 2.77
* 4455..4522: 2.86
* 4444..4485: 2.93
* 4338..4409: 2.77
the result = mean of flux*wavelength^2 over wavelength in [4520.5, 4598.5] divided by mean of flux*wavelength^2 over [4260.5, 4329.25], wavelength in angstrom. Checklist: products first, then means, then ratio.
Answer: 1.05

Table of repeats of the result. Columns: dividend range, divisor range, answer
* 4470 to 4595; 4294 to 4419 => 1.07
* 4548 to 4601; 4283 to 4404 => 1.06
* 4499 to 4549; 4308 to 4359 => 1.07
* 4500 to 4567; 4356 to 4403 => 1.07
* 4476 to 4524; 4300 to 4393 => 1.07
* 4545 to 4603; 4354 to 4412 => 1.05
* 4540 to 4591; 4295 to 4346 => 1.06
